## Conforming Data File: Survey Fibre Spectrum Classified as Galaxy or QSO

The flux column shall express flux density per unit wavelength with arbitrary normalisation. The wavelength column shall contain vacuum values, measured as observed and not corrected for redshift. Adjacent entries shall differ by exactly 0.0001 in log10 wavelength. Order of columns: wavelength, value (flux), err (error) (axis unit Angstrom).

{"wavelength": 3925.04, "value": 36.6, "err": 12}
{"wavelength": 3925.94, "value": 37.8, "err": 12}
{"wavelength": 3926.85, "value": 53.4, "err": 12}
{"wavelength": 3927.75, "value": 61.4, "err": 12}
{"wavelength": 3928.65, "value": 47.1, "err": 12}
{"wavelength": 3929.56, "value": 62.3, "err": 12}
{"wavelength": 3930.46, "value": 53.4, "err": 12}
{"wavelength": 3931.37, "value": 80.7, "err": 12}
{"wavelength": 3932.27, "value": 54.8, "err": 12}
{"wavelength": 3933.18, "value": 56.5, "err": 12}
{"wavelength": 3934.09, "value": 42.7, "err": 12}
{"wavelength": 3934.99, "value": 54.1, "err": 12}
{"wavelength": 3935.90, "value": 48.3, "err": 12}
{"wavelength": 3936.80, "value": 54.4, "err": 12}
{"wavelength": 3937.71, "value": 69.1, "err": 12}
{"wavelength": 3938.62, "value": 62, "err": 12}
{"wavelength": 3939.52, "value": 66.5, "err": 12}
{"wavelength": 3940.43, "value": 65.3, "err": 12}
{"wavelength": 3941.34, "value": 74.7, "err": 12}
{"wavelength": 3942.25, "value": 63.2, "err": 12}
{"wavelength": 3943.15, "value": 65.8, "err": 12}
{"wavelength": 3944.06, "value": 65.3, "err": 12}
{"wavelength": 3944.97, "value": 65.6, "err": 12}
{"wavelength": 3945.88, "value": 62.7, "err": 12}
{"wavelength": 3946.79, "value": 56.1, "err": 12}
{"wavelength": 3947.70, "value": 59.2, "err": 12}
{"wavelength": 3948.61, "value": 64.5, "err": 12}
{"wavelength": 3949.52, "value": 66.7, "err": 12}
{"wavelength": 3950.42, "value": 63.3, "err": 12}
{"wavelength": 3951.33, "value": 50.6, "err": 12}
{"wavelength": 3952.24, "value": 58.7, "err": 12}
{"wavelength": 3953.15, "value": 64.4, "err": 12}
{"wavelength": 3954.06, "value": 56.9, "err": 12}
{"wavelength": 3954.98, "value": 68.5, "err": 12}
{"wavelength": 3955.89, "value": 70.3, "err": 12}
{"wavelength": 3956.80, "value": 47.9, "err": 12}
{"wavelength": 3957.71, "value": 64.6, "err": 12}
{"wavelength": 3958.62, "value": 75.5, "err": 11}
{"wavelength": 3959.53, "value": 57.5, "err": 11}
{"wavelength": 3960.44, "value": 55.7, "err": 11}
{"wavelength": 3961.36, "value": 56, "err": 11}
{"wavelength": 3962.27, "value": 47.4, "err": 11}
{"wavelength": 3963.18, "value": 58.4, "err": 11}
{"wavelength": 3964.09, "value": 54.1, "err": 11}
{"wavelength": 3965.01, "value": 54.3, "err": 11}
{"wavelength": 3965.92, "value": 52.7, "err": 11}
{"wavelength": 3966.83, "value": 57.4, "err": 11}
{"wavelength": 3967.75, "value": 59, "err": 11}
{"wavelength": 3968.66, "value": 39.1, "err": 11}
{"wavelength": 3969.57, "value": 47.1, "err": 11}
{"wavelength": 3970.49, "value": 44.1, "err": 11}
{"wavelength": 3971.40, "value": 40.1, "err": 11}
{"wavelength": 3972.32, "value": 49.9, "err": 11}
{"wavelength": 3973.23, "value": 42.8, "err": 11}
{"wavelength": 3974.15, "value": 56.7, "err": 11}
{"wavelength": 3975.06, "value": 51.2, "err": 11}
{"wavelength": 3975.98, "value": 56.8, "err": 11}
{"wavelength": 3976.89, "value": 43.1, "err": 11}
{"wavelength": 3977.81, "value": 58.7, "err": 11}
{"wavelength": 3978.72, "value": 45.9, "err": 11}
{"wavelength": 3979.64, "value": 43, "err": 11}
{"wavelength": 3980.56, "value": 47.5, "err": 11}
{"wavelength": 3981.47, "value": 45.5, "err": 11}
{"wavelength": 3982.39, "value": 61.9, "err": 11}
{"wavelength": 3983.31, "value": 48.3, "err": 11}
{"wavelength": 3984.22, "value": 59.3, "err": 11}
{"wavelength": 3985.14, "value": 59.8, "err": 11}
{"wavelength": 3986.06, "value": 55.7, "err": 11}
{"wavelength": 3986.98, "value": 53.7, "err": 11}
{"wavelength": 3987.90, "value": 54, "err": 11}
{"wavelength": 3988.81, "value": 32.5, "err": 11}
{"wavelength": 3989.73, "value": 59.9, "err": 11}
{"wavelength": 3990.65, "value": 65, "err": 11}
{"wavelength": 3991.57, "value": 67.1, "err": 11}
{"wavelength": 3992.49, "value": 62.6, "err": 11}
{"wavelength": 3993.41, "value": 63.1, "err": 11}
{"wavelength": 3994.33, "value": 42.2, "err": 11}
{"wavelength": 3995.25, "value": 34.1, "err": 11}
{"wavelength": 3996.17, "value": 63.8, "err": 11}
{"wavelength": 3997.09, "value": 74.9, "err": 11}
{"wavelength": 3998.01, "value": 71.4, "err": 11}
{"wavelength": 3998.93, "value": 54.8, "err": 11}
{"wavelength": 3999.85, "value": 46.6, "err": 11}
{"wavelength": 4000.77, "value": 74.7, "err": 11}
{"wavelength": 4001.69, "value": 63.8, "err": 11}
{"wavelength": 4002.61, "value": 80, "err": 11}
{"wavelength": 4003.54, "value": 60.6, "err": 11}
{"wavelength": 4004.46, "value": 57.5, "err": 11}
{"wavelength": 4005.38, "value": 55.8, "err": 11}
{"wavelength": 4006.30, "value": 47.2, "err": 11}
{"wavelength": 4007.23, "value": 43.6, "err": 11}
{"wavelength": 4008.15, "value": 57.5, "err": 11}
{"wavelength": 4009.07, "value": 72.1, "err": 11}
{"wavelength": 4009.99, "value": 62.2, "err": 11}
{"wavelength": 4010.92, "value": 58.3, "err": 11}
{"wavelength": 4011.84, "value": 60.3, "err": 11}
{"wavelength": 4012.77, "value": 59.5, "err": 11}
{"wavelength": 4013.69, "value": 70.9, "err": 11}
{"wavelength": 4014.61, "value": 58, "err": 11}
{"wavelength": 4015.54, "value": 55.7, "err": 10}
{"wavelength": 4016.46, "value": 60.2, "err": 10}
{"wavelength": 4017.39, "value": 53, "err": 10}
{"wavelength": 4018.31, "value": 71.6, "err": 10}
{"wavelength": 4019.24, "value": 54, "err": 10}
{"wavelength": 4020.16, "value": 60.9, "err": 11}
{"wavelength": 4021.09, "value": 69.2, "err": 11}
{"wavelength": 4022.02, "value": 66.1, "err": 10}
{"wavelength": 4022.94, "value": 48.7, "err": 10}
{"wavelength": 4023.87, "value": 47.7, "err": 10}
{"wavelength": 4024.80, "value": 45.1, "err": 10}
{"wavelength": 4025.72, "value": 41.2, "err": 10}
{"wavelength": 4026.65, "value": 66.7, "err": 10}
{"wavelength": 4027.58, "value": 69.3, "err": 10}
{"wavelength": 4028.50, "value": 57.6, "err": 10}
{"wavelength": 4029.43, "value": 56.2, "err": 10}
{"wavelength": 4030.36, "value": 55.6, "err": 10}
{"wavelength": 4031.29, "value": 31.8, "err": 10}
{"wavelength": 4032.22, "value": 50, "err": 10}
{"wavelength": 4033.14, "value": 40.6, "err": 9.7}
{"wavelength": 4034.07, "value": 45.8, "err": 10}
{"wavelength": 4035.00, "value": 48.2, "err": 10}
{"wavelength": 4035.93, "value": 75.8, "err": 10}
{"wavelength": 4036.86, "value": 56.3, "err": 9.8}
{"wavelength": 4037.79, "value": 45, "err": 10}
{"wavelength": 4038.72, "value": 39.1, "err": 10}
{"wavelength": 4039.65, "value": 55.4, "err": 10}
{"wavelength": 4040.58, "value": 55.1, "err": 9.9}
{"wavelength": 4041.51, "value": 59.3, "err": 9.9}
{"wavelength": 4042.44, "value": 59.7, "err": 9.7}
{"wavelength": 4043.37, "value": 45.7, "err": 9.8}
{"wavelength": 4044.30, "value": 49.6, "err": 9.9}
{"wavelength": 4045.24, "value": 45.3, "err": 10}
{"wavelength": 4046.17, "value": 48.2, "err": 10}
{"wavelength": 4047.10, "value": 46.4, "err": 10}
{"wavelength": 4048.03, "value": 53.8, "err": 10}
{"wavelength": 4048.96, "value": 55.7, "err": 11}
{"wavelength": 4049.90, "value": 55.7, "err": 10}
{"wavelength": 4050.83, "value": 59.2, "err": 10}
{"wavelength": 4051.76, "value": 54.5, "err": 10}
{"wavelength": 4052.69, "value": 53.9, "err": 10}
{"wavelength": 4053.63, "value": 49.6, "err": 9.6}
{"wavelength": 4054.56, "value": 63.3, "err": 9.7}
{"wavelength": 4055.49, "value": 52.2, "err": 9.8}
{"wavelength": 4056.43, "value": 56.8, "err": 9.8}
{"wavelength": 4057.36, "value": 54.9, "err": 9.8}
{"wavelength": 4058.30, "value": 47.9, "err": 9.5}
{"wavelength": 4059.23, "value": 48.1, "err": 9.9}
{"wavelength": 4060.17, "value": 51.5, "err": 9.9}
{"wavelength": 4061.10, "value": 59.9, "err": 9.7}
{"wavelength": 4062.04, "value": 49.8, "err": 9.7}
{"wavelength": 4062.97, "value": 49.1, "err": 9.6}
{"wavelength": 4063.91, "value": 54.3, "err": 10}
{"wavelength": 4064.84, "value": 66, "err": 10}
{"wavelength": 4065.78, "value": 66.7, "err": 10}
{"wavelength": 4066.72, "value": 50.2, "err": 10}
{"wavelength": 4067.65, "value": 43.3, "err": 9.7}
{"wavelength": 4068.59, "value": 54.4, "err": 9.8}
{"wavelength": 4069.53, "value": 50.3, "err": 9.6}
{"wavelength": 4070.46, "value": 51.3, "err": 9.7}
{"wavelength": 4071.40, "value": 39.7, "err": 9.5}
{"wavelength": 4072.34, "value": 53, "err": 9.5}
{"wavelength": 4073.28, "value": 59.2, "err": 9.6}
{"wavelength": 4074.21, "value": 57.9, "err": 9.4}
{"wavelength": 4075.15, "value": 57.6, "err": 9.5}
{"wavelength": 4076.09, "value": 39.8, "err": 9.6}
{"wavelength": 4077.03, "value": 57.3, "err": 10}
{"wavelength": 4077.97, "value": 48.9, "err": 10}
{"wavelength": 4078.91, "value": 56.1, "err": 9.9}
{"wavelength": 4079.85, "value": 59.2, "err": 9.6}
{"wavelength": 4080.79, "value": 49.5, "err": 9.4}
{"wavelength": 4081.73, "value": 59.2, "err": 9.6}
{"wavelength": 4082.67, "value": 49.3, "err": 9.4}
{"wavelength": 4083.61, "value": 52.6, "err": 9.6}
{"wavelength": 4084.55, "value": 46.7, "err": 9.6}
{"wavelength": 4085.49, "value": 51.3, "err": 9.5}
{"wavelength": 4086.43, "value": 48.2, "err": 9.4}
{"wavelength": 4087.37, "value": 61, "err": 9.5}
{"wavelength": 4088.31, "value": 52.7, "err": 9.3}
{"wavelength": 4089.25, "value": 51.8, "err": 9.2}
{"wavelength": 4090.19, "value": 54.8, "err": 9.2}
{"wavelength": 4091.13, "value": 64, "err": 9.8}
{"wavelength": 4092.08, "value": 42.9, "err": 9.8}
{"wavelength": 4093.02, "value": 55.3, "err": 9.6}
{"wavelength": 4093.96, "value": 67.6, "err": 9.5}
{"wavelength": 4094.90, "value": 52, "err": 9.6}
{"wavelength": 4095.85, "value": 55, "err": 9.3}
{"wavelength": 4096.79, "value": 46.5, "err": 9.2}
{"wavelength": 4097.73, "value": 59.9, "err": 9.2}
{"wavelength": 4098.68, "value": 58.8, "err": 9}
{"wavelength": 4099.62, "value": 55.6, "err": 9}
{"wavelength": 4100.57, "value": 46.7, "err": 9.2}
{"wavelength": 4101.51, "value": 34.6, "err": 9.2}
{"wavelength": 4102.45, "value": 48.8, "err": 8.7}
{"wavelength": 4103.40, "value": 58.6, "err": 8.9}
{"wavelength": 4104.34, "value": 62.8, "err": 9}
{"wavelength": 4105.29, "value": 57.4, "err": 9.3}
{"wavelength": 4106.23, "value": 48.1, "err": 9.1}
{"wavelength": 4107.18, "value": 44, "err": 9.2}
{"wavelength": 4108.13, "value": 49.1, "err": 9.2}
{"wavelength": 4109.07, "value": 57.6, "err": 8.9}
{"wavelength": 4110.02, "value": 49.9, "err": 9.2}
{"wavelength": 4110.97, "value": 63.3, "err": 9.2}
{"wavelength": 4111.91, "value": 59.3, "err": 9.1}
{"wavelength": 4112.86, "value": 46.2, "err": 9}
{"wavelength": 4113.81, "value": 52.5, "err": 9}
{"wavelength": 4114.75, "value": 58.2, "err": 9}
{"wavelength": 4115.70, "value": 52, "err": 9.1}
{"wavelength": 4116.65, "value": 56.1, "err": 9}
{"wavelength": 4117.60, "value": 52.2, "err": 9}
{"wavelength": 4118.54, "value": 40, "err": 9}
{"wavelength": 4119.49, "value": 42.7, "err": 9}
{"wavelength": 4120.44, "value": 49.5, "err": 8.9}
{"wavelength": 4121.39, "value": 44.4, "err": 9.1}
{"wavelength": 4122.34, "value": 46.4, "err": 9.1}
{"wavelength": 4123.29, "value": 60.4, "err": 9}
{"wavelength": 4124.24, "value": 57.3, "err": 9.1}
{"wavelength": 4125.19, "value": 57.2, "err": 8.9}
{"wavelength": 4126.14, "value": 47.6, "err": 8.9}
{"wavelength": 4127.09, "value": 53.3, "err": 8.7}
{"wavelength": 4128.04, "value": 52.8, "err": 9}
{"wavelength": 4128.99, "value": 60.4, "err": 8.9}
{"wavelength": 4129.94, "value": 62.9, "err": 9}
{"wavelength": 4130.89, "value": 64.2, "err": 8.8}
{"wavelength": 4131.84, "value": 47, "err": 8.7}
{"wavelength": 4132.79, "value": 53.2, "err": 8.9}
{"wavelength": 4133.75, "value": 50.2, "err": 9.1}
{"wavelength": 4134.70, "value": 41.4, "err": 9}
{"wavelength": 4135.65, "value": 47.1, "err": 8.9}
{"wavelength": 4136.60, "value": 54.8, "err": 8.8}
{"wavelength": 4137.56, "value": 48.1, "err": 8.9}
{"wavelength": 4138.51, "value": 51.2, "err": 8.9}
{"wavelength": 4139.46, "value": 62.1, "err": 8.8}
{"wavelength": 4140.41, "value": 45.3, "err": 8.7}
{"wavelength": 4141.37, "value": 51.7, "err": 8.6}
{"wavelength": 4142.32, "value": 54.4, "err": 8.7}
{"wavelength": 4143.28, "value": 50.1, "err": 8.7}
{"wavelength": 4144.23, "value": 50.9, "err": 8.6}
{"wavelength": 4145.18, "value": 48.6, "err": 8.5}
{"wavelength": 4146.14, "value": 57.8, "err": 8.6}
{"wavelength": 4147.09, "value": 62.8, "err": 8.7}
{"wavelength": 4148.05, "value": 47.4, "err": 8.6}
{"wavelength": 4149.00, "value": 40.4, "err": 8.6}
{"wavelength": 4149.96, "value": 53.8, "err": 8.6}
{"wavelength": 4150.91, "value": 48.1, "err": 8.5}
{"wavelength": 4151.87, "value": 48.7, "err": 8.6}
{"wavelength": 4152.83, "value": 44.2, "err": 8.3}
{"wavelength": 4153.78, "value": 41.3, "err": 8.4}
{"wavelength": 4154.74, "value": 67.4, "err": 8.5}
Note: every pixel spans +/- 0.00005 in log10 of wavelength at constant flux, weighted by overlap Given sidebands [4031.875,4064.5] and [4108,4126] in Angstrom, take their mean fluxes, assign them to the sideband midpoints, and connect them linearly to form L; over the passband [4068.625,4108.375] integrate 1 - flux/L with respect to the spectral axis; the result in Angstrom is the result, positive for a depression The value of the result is -0.3 Angstrom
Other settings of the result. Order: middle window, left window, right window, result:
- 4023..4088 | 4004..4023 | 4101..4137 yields 4.4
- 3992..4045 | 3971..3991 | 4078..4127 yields -5.0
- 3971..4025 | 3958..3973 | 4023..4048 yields -4.4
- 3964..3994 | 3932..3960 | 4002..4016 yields 4.0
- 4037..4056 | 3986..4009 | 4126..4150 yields 1.2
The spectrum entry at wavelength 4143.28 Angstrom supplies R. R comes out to 50.1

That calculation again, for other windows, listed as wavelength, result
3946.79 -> 56.1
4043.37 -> 45.7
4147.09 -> 62.8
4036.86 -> 56.3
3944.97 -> 65.6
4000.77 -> 74.7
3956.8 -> 47.9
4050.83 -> 59.2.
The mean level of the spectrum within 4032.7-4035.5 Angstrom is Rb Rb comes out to 45.2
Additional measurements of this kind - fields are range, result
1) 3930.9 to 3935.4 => 57.8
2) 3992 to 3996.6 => 53.2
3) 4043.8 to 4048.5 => 48.6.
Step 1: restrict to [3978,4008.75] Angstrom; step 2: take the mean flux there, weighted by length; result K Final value 56.3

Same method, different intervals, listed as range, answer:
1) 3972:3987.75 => 51.8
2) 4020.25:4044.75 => 53.2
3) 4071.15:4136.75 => 52.8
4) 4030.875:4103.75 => 52.6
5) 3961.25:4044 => 55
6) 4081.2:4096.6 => 53.9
